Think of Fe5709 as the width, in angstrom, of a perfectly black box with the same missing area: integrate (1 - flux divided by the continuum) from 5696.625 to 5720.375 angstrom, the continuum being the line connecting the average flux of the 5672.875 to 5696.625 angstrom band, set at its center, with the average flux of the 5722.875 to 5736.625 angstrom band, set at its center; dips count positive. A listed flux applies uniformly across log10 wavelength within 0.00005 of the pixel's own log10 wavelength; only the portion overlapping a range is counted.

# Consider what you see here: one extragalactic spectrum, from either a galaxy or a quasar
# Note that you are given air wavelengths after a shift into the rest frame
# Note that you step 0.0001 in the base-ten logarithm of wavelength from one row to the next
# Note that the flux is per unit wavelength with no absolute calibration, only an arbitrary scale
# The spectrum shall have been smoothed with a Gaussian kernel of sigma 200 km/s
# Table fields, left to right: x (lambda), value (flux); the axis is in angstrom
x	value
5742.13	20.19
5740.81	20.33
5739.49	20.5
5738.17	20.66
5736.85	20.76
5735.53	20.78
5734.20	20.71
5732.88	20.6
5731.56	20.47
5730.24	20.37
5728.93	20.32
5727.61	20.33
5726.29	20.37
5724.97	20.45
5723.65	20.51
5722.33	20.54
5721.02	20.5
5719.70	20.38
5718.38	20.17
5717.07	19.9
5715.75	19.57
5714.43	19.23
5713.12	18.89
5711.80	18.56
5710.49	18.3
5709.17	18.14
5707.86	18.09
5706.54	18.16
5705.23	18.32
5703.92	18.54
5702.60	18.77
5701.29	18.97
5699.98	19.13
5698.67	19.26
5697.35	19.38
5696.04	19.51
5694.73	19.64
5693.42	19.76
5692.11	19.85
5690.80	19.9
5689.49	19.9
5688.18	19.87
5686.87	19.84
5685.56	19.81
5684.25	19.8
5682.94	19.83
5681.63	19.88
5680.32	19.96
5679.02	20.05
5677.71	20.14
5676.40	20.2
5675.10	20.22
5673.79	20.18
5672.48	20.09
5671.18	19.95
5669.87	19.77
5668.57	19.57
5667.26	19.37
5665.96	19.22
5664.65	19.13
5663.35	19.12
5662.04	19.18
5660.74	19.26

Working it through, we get 1.4 angstrom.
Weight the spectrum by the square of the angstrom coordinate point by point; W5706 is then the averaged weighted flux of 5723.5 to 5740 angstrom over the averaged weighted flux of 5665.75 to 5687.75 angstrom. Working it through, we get 1.1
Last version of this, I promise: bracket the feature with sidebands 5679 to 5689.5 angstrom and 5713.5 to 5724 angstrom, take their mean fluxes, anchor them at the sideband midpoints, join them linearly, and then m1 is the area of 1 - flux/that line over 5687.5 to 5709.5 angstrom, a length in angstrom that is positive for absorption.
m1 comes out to 0.89 angstrom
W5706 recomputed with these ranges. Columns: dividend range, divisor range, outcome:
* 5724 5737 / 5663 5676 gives 1.06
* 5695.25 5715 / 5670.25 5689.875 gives 0.95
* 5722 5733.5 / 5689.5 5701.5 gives 1.06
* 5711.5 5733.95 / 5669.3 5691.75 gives 1.02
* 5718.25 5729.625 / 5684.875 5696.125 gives 1.04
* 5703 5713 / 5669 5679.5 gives 0.92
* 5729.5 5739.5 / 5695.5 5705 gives 1.10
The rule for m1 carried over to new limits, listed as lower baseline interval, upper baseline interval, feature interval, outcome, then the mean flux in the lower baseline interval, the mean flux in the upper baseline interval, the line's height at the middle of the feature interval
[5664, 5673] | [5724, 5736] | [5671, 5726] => 1.2 angstrom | 19.6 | 20.5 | 20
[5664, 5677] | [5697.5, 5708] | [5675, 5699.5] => -0.8 angstrom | 19.8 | 18.7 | 19.2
